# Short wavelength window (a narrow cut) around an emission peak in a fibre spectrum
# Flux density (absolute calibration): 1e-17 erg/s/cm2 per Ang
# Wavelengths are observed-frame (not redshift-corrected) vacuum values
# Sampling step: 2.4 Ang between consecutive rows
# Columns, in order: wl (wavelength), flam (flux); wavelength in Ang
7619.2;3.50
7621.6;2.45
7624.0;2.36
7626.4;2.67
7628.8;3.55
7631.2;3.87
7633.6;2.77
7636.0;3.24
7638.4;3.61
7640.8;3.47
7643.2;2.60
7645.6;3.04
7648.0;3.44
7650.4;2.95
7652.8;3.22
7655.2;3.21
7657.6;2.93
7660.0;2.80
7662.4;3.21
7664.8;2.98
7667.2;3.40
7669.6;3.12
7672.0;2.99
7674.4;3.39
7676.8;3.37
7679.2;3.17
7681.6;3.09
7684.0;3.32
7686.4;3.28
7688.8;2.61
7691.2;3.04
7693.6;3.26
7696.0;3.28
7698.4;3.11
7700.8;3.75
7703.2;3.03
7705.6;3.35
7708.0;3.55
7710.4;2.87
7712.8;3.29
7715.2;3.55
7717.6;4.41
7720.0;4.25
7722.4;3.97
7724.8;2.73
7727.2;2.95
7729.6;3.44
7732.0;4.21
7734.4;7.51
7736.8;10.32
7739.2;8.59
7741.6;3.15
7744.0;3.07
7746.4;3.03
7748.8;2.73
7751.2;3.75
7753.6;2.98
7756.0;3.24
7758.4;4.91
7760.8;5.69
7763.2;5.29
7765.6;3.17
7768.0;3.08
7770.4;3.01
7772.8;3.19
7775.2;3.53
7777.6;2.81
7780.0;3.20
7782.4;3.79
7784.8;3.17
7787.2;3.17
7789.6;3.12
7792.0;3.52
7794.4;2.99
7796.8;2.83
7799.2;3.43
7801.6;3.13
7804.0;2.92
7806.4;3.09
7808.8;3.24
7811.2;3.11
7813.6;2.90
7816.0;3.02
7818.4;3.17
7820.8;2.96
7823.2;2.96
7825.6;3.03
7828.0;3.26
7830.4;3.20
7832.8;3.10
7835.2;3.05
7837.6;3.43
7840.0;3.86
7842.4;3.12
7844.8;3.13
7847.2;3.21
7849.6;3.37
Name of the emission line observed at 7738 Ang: H-alpha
